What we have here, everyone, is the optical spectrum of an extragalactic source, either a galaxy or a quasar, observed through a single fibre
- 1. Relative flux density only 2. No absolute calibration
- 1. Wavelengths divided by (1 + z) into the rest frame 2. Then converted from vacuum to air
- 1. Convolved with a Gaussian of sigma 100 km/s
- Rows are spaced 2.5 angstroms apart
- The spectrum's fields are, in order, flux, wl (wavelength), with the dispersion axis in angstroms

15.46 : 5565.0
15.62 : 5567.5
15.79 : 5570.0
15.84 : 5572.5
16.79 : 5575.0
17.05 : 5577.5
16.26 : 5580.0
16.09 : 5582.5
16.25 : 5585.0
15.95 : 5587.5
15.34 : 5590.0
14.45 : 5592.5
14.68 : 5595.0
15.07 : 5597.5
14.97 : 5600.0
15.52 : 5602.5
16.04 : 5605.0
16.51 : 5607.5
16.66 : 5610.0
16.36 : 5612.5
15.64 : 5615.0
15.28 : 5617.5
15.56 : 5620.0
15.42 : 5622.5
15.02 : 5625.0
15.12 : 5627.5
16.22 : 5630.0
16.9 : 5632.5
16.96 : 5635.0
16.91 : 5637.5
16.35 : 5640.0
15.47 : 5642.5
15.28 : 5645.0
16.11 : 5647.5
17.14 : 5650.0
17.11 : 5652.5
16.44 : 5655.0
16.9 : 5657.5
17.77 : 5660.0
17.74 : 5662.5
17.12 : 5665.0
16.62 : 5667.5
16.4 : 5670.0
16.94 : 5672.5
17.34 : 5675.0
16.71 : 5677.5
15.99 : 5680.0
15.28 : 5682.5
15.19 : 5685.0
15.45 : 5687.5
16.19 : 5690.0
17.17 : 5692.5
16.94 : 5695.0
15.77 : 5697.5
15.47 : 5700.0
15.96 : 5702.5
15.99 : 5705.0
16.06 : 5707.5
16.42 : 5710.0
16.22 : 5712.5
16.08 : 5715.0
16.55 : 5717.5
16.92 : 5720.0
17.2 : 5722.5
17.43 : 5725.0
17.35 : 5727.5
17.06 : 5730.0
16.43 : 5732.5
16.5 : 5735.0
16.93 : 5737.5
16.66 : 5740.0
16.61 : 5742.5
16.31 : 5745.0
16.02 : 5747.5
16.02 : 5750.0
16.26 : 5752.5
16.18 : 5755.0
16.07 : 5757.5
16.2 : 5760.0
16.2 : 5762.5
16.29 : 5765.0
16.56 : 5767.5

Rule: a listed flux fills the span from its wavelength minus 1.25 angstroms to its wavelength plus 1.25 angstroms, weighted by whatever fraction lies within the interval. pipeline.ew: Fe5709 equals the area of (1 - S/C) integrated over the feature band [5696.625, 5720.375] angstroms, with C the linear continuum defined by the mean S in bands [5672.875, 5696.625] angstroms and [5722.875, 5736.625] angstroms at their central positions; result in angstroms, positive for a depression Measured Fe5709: 0.74 angstroms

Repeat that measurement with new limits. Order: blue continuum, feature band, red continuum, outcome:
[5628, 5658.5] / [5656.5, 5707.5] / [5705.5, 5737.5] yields 0.4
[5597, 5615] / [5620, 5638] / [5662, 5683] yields 0.2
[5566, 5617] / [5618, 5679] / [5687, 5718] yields -1.7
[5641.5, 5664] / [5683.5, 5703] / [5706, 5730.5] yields 0.8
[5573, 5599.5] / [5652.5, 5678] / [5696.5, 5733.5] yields -1.3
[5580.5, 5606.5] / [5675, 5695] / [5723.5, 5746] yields 0.2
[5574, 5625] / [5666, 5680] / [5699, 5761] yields -0.5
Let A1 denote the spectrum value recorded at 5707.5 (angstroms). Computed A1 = 16.06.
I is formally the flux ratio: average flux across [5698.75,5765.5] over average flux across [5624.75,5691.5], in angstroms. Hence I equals 1.00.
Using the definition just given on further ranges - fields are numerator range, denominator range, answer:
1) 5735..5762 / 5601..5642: 1.02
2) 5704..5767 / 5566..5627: 1.05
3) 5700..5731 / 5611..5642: 1.04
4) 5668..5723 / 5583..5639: 1.03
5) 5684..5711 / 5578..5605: 1.03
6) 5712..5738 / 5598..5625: 1.07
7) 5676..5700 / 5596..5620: 1.02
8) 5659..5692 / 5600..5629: 1.05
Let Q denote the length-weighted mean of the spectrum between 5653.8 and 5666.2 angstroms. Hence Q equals 17.2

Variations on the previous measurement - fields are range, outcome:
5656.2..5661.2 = 17.3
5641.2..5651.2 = 16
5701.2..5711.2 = 16.1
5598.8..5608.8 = 15.8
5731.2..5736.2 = 16.5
